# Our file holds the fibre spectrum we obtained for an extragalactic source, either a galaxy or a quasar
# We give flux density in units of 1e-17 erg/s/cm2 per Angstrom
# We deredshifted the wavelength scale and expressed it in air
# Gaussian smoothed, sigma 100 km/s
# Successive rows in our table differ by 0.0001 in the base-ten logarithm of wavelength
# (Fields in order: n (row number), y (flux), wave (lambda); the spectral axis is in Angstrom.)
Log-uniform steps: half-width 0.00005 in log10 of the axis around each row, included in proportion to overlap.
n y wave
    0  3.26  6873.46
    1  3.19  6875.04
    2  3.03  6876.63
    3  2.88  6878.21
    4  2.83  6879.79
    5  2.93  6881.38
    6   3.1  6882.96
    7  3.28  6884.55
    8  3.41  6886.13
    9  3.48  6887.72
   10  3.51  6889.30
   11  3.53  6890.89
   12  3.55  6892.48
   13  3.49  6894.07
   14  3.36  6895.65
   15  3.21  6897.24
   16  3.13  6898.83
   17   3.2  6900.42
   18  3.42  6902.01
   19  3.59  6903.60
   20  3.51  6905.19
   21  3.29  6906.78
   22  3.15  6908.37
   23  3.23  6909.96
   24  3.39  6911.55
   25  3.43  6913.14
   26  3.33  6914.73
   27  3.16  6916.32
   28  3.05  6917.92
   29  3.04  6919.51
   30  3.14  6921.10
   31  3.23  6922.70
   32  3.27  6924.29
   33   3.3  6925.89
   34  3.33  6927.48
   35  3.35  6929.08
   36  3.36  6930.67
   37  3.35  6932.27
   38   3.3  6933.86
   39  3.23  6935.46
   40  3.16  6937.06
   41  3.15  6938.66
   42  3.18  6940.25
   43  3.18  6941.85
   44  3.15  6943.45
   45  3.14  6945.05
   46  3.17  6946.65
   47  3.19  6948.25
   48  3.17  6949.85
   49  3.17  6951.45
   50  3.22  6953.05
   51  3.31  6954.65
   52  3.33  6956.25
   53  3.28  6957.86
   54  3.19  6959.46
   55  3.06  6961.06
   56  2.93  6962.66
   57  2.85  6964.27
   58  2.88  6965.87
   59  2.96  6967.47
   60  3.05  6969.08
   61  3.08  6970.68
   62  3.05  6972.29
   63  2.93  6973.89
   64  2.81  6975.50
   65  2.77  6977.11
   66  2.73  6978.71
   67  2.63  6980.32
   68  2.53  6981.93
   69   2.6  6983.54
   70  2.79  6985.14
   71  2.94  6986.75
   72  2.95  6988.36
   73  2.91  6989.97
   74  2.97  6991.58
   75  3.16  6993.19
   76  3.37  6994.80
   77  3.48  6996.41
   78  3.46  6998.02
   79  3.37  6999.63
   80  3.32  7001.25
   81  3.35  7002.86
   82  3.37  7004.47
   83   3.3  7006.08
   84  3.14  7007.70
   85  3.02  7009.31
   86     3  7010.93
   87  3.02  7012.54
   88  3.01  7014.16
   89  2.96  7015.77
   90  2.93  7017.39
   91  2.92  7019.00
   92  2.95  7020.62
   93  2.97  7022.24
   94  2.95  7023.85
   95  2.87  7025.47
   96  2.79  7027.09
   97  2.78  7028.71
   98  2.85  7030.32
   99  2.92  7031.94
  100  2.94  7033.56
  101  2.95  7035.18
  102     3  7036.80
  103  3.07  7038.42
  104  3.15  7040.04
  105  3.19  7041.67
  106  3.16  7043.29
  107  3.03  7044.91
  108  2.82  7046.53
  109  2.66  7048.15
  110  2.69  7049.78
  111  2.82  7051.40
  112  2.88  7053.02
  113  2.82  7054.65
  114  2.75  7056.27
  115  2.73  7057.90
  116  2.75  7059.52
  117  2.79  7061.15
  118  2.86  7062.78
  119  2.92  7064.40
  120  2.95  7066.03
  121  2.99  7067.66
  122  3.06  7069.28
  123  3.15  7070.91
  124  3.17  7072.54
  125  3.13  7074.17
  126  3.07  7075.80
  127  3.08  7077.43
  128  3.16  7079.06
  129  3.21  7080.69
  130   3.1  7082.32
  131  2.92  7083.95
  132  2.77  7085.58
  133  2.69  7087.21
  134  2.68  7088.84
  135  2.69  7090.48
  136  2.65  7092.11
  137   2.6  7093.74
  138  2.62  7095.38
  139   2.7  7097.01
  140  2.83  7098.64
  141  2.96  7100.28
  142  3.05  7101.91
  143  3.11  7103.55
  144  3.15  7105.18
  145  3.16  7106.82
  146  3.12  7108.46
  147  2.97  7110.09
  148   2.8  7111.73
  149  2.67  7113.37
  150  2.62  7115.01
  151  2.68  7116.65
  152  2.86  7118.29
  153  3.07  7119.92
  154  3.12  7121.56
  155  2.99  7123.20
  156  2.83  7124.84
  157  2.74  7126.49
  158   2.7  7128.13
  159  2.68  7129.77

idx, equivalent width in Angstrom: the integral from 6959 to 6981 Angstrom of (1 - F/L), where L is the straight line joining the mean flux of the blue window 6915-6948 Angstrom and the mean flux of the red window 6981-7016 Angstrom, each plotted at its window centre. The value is 1.6 Angstrom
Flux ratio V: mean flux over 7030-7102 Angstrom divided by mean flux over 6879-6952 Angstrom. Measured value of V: 0.9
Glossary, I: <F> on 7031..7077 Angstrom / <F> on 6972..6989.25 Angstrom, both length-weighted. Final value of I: 1.1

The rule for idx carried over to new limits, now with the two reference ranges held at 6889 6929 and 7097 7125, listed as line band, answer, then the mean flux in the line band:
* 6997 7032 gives 0.6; 3.06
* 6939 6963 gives 0.4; 3.18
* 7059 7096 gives 1.0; 2.92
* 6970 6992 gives 2.4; 2.83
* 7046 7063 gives 1.5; 2.77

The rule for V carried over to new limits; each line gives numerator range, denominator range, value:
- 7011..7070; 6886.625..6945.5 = 0.88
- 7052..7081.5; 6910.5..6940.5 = 0.91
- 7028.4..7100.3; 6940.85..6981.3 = 0.95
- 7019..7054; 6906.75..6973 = 0.92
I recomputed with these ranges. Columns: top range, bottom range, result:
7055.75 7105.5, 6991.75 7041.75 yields 0.95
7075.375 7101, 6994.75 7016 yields 0.88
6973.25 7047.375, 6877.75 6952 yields 0.92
